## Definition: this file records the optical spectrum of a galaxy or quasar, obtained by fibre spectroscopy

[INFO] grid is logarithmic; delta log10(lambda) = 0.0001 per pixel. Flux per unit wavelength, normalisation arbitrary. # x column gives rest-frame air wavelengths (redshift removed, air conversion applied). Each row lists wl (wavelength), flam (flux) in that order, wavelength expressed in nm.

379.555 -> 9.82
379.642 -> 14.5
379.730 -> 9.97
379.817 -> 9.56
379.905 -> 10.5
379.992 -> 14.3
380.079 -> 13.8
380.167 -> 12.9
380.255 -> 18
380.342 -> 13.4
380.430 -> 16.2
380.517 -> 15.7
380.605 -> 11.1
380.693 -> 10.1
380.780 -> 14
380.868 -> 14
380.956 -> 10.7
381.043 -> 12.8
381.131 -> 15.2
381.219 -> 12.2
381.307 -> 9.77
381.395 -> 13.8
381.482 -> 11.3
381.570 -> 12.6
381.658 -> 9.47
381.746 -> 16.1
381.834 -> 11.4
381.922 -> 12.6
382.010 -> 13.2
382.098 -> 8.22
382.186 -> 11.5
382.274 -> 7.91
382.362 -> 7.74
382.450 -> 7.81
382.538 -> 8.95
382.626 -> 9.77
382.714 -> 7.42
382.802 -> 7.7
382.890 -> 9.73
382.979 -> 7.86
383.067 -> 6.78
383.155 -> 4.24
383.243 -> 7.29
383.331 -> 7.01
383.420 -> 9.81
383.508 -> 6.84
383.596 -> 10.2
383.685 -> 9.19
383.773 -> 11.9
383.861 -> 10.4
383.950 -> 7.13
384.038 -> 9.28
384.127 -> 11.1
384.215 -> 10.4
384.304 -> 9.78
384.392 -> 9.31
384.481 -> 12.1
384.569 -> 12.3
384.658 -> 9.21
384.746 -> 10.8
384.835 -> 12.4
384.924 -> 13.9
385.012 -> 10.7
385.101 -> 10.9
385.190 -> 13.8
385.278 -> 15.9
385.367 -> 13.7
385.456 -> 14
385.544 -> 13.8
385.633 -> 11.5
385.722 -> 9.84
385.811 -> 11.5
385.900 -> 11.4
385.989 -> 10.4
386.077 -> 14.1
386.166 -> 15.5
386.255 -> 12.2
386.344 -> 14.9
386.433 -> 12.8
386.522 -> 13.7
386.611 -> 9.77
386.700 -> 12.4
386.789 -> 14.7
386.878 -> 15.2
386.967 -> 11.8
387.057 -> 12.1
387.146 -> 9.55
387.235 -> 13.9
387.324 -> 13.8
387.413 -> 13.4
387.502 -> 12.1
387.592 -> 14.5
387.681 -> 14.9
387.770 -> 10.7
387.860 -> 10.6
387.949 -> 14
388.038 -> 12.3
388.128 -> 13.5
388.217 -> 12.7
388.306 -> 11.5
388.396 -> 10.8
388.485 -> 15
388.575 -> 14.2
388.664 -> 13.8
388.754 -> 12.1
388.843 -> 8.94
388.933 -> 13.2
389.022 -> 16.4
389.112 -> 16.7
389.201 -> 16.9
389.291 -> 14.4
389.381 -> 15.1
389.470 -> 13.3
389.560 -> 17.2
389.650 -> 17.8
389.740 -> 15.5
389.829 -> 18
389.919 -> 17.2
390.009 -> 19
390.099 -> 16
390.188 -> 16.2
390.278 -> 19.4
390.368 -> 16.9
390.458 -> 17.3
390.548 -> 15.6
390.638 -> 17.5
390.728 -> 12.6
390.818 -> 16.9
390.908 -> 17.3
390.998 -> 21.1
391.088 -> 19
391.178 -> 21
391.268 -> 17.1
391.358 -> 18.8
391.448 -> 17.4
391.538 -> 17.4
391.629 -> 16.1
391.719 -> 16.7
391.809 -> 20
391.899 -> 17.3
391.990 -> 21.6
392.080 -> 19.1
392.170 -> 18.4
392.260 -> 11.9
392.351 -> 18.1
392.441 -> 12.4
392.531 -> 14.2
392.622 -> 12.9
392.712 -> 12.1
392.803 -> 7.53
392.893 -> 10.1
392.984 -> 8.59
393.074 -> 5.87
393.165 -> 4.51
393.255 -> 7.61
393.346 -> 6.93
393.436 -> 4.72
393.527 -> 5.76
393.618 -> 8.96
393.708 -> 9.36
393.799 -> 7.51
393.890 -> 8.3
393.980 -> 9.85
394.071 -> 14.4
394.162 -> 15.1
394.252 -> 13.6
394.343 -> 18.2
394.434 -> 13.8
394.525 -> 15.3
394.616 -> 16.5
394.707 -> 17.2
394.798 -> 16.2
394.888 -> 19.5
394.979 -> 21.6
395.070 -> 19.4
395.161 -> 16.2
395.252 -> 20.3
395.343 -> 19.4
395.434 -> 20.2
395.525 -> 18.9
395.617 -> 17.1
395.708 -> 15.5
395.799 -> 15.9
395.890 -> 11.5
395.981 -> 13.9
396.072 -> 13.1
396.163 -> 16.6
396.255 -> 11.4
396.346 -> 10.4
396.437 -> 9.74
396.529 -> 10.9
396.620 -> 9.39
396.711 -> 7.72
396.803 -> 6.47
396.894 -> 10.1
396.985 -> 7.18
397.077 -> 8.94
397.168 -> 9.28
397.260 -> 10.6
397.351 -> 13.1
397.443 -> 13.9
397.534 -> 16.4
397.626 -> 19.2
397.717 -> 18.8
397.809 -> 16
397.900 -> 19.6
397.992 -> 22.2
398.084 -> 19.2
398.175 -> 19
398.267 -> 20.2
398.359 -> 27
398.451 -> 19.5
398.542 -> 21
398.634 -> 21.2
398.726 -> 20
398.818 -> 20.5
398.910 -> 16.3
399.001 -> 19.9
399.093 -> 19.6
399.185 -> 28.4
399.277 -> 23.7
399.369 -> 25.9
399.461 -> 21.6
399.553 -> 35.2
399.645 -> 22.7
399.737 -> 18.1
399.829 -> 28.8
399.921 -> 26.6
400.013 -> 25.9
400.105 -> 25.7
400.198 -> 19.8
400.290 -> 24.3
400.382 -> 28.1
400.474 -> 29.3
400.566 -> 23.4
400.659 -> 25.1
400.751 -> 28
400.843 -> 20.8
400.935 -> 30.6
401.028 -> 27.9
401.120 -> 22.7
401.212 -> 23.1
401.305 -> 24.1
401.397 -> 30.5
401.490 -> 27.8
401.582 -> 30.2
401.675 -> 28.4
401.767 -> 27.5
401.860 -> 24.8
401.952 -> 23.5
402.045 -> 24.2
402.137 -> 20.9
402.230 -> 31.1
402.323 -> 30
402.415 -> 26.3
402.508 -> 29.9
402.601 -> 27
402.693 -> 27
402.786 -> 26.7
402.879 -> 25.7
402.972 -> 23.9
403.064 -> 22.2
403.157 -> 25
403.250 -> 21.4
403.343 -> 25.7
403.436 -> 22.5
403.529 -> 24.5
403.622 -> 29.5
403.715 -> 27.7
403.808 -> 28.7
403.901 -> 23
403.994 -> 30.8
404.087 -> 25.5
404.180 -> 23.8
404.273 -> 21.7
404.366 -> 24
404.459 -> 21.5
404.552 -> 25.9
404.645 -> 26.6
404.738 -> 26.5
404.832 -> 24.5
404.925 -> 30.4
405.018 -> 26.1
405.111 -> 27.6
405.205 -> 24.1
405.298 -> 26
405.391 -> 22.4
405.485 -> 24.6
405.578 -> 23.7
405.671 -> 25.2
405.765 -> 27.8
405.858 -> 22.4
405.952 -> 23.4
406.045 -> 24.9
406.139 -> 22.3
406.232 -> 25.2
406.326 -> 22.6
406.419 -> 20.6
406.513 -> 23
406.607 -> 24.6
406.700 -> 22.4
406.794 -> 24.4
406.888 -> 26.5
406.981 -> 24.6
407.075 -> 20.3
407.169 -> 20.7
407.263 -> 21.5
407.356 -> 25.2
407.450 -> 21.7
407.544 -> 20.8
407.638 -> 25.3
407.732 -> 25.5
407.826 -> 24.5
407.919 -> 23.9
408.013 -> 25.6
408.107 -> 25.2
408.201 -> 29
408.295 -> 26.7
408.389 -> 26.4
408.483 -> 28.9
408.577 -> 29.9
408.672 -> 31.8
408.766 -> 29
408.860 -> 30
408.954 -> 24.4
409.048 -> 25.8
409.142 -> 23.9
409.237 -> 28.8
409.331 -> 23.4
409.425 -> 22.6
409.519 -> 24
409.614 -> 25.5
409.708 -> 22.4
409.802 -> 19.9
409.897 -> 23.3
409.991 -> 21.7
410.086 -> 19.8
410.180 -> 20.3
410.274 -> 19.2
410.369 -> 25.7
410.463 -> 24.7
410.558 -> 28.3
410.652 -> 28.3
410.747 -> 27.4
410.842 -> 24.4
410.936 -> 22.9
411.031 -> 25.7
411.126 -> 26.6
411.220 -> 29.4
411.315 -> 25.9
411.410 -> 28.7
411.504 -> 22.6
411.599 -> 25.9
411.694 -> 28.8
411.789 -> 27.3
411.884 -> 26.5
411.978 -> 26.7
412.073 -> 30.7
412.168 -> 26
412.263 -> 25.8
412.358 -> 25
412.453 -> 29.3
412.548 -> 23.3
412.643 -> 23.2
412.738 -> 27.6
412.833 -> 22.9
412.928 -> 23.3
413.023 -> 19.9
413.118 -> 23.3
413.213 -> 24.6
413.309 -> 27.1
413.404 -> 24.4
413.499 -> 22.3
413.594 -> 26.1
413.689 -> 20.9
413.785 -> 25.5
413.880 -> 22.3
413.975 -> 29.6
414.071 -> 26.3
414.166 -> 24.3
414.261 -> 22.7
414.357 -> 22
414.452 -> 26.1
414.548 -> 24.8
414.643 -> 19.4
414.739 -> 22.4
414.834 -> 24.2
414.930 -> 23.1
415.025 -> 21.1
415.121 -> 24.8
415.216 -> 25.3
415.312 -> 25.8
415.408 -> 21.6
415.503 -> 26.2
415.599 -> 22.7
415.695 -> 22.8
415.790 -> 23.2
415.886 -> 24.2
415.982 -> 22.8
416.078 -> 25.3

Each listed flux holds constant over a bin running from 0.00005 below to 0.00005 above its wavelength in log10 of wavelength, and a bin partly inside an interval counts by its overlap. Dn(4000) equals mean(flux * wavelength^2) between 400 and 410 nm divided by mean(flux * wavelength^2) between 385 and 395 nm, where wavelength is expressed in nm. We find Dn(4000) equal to 1.9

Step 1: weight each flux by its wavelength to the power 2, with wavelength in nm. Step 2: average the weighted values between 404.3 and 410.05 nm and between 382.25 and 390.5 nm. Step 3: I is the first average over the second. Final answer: 2.2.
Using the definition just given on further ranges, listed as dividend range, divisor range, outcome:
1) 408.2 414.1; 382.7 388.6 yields 2.51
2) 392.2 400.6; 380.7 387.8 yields 1.53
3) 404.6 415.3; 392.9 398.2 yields 1.99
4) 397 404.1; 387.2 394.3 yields 1.76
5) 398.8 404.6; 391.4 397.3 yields 1.98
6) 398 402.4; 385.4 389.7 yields 1.98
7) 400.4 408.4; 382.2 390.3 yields 2.27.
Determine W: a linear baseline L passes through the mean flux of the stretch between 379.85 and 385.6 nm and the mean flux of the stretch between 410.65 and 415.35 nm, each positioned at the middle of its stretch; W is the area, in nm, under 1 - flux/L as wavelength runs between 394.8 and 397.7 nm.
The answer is 0.535 nm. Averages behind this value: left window 11.1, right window 25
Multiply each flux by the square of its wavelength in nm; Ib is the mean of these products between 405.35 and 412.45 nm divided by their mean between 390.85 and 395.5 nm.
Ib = 1.9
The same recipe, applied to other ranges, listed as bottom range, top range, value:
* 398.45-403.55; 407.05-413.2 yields 1.05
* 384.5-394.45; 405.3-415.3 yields 2.01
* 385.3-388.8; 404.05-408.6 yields 2.12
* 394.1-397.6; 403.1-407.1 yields 1.82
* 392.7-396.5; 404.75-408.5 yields 1.99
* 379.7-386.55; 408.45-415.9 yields 2.55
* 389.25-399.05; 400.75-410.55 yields 1.75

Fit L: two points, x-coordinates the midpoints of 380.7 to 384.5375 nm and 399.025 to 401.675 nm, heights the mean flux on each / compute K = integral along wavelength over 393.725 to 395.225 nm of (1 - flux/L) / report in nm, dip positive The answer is 0.40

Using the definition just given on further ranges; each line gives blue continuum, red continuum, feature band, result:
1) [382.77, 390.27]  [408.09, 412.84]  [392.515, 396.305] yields 0.828 nm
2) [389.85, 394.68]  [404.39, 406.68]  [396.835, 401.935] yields -0.486 nm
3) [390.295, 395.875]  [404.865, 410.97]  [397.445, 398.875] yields -0.121 nm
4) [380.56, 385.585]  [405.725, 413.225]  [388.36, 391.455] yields -0.379 nm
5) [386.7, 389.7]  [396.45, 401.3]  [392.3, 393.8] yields 0.652 nm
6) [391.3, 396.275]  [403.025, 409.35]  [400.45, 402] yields -0.416 nm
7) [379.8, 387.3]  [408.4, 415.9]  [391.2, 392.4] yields -0.189 nm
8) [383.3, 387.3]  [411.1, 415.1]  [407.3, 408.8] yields -0.241 nm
